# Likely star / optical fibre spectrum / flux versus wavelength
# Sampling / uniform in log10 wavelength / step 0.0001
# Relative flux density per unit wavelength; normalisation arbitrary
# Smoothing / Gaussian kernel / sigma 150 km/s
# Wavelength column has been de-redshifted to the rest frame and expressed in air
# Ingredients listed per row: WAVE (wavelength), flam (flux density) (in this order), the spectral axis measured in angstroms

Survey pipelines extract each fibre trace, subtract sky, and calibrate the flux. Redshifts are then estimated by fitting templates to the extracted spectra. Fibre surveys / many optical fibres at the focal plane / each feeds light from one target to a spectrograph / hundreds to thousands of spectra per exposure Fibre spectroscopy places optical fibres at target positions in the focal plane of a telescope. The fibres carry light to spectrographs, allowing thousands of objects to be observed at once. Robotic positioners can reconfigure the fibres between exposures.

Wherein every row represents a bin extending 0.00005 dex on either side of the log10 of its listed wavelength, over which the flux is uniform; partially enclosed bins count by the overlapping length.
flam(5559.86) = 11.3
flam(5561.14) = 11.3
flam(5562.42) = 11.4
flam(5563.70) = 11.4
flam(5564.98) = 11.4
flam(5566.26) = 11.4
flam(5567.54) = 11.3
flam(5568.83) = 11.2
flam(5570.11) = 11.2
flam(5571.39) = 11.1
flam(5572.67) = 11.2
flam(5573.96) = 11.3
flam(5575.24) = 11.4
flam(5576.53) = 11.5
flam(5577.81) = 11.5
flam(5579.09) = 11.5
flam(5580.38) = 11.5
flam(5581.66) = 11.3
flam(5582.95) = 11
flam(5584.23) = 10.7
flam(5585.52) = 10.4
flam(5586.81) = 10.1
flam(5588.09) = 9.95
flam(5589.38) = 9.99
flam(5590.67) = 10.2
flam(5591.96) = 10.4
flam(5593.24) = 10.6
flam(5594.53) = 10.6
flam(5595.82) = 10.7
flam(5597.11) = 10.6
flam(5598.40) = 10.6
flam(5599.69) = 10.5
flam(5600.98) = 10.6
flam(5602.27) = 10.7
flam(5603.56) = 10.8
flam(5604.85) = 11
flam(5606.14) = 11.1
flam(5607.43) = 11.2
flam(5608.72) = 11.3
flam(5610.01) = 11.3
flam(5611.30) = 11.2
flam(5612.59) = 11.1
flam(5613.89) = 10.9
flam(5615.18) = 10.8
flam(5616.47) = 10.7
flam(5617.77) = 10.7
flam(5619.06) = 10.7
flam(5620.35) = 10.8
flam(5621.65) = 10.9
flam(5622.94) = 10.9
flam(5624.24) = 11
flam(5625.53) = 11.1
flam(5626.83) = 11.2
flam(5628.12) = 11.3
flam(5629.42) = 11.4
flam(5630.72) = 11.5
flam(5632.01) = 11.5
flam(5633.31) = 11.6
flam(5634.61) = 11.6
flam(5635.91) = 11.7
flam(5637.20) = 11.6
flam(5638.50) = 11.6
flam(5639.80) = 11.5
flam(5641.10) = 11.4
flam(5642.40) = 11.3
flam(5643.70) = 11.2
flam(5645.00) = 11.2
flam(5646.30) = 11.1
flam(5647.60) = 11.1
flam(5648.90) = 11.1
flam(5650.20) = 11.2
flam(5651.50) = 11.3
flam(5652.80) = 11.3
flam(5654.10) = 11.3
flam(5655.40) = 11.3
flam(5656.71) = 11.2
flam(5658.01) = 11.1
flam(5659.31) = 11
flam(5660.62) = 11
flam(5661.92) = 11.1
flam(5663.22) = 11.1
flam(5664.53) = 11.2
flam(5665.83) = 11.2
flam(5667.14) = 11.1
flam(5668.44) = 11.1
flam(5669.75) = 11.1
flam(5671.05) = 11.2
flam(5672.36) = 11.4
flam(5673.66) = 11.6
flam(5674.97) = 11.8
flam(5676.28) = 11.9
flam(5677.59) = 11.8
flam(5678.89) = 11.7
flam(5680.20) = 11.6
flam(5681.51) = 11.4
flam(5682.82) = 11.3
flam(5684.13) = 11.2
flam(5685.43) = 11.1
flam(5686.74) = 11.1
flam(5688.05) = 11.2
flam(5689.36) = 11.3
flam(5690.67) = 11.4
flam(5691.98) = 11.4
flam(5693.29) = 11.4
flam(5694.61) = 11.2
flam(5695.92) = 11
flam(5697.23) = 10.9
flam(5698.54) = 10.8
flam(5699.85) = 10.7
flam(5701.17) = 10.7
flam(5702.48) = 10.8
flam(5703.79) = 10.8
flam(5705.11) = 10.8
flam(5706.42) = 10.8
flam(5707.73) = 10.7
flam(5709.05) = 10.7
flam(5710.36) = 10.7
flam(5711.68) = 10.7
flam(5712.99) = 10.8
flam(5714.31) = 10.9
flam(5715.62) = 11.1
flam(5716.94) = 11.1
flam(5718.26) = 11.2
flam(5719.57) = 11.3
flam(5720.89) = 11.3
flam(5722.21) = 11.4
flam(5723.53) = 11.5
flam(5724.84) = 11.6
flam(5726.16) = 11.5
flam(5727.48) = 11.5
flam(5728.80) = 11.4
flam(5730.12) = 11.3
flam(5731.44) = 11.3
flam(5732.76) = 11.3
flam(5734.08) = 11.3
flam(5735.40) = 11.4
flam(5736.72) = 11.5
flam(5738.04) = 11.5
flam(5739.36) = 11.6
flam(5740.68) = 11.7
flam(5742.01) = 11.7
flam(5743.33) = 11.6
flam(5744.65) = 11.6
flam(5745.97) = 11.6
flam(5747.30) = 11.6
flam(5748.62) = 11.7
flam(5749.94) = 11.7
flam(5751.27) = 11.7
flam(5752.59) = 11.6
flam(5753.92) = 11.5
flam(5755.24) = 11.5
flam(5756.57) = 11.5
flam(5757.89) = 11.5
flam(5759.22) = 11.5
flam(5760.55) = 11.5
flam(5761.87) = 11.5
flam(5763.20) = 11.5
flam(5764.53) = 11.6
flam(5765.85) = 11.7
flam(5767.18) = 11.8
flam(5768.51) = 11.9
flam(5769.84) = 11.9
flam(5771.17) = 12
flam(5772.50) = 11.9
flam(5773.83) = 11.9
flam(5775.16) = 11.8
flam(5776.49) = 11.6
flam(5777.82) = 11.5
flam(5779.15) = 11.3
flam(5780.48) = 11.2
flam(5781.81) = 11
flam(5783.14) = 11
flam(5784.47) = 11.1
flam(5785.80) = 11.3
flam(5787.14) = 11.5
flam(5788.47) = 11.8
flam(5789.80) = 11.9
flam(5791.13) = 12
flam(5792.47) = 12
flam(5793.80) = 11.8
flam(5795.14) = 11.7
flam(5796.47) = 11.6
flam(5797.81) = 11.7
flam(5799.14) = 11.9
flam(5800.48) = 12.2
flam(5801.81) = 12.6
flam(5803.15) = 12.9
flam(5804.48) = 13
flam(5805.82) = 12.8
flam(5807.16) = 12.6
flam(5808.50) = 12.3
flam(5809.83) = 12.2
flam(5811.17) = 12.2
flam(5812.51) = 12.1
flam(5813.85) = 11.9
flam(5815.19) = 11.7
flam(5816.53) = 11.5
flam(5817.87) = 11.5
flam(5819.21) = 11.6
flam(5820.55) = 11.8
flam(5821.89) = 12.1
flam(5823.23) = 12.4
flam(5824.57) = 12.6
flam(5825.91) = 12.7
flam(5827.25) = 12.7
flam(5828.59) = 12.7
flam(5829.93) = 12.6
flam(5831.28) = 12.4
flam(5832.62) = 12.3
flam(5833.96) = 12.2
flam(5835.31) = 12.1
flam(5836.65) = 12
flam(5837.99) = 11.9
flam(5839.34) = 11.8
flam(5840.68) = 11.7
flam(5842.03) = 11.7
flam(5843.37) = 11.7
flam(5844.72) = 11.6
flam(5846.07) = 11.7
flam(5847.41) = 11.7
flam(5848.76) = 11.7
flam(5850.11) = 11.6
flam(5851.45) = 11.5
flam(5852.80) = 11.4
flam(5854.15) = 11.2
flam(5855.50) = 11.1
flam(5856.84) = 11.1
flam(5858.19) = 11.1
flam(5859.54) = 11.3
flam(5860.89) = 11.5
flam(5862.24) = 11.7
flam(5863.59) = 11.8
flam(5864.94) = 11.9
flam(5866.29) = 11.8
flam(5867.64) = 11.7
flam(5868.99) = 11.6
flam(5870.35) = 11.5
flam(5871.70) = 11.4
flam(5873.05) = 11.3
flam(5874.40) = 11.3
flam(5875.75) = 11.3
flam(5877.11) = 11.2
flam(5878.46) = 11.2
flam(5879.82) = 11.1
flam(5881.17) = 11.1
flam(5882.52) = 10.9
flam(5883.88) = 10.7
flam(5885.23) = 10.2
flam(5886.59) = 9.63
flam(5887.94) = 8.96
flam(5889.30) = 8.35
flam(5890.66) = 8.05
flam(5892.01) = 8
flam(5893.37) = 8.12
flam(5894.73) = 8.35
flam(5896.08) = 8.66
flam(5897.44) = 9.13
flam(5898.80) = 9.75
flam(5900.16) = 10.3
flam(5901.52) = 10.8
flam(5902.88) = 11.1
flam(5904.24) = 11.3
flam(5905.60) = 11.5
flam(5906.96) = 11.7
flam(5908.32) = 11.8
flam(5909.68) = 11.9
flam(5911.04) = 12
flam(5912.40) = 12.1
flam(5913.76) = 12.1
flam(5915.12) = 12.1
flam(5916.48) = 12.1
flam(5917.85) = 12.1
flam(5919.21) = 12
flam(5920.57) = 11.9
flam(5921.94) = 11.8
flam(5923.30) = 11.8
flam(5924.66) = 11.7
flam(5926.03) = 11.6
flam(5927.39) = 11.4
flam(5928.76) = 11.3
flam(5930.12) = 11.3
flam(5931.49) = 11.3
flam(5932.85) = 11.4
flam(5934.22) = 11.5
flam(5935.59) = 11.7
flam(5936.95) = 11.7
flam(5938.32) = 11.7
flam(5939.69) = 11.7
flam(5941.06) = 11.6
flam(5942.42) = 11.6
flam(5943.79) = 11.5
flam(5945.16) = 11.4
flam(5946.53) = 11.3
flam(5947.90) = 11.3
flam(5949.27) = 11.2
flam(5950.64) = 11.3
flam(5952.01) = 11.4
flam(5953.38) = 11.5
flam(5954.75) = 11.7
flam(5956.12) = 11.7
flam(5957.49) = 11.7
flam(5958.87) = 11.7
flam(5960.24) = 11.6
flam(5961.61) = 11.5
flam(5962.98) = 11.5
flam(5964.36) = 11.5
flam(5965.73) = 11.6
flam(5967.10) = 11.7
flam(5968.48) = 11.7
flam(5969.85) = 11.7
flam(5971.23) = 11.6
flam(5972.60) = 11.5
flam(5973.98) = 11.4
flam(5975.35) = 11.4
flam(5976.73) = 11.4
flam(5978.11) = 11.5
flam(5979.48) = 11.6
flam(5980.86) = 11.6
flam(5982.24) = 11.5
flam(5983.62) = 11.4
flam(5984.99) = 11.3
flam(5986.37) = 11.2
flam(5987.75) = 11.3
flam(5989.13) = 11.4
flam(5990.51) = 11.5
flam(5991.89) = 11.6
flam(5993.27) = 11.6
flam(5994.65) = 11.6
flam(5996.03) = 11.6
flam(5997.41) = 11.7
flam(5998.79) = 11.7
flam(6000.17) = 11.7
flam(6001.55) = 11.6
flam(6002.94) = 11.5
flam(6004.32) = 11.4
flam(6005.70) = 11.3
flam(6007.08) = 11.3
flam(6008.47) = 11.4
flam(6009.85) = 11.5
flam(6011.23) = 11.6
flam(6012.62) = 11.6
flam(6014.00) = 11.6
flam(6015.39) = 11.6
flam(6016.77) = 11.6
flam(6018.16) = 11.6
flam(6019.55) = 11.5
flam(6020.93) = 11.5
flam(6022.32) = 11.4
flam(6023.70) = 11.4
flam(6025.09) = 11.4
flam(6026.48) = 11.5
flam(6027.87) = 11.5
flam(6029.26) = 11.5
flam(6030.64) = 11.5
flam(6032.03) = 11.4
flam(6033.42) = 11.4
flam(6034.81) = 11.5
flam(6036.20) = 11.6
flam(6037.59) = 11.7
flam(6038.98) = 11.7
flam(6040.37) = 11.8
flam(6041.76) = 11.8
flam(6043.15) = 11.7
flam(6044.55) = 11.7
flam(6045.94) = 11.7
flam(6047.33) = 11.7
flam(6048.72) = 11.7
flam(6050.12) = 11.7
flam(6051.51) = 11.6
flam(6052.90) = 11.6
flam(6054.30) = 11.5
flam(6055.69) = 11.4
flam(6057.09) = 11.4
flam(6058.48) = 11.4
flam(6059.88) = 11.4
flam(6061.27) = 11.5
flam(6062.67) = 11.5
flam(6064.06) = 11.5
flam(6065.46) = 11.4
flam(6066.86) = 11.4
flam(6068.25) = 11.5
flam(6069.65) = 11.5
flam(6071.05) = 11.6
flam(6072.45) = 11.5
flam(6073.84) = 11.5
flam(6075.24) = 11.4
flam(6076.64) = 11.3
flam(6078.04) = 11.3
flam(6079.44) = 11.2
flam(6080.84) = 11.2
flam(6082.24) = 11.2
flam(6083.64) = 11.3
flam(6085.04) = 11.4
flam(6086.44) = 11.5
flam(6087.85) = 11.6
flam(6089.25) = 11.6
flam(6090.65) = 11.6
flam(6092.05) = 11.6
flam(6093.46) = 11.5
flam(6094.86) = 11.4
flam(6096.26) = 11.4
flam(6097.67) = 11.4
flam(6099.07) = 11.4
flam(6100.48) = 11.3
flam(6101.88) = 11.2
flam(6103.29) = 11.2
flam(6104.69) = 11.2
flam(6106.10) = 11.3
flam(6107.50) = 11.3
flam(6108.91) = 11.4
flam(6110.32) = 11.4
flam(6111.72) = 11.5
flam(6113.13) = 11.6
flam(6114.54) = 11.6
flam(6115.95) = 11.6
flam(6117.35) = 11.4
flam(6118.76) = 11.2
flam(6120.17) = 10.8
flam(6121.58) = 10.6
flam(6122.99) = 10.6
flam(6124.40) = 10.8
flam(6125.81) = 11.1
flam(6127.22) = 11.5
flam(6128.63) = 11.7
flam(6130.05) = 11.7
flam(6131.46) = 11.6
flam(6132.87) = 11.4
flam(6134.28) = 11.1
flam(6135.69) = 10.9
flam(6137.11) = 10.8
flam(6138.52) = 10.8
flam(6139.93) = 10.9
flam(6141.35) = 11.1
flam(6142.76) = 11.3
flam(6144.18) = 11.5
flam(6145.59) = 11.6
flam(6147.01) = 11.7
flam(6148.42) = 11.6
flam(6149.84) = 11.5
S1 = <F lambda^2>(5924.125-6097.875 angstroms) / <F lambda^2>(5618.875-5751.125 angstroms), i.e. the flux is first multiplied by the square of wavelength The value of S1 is 1.14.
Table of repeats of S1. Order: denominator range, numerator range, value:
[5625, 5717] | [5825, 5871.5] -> 1.12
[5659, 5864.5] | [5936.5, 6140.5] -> 1.09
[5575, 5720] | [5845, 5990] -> 1.11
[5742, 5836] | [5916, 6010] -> 1.03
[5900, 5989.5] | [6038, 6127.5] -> 1.03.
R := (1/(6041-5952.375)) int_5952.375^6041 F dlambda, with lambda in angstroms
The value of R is 11.5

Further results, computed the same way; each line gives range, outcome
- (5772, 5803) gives 11.7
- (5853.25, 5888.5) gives 11.1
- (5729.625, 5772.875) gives 11.6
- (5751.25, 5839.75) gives 11.9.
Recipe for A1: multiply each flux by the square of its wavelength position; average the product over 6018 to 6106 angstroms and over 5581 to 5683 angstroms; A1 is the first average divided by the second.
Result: 1.20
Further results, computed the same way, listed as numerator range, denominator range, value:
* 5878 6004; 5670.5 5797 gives 1.06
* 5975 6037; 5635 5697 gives 1.14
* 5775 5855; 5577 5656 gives 1.16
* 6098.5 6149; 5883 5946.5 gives 1.10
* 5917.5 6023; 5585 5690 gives 1.17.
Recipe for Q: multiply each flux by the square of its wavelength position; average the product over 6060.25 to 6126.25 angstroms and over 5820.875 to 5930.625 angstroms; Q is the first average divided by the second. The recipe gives 1.08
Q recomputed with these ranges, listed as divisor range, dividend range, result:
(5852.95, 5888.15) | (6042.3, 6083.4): 1.10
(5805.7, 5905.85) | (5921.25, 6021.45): 1.06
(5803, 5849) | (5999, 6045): 1.02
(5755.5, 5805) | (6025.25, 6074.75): 1.08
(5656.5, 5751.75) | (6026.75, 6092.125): 1.15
